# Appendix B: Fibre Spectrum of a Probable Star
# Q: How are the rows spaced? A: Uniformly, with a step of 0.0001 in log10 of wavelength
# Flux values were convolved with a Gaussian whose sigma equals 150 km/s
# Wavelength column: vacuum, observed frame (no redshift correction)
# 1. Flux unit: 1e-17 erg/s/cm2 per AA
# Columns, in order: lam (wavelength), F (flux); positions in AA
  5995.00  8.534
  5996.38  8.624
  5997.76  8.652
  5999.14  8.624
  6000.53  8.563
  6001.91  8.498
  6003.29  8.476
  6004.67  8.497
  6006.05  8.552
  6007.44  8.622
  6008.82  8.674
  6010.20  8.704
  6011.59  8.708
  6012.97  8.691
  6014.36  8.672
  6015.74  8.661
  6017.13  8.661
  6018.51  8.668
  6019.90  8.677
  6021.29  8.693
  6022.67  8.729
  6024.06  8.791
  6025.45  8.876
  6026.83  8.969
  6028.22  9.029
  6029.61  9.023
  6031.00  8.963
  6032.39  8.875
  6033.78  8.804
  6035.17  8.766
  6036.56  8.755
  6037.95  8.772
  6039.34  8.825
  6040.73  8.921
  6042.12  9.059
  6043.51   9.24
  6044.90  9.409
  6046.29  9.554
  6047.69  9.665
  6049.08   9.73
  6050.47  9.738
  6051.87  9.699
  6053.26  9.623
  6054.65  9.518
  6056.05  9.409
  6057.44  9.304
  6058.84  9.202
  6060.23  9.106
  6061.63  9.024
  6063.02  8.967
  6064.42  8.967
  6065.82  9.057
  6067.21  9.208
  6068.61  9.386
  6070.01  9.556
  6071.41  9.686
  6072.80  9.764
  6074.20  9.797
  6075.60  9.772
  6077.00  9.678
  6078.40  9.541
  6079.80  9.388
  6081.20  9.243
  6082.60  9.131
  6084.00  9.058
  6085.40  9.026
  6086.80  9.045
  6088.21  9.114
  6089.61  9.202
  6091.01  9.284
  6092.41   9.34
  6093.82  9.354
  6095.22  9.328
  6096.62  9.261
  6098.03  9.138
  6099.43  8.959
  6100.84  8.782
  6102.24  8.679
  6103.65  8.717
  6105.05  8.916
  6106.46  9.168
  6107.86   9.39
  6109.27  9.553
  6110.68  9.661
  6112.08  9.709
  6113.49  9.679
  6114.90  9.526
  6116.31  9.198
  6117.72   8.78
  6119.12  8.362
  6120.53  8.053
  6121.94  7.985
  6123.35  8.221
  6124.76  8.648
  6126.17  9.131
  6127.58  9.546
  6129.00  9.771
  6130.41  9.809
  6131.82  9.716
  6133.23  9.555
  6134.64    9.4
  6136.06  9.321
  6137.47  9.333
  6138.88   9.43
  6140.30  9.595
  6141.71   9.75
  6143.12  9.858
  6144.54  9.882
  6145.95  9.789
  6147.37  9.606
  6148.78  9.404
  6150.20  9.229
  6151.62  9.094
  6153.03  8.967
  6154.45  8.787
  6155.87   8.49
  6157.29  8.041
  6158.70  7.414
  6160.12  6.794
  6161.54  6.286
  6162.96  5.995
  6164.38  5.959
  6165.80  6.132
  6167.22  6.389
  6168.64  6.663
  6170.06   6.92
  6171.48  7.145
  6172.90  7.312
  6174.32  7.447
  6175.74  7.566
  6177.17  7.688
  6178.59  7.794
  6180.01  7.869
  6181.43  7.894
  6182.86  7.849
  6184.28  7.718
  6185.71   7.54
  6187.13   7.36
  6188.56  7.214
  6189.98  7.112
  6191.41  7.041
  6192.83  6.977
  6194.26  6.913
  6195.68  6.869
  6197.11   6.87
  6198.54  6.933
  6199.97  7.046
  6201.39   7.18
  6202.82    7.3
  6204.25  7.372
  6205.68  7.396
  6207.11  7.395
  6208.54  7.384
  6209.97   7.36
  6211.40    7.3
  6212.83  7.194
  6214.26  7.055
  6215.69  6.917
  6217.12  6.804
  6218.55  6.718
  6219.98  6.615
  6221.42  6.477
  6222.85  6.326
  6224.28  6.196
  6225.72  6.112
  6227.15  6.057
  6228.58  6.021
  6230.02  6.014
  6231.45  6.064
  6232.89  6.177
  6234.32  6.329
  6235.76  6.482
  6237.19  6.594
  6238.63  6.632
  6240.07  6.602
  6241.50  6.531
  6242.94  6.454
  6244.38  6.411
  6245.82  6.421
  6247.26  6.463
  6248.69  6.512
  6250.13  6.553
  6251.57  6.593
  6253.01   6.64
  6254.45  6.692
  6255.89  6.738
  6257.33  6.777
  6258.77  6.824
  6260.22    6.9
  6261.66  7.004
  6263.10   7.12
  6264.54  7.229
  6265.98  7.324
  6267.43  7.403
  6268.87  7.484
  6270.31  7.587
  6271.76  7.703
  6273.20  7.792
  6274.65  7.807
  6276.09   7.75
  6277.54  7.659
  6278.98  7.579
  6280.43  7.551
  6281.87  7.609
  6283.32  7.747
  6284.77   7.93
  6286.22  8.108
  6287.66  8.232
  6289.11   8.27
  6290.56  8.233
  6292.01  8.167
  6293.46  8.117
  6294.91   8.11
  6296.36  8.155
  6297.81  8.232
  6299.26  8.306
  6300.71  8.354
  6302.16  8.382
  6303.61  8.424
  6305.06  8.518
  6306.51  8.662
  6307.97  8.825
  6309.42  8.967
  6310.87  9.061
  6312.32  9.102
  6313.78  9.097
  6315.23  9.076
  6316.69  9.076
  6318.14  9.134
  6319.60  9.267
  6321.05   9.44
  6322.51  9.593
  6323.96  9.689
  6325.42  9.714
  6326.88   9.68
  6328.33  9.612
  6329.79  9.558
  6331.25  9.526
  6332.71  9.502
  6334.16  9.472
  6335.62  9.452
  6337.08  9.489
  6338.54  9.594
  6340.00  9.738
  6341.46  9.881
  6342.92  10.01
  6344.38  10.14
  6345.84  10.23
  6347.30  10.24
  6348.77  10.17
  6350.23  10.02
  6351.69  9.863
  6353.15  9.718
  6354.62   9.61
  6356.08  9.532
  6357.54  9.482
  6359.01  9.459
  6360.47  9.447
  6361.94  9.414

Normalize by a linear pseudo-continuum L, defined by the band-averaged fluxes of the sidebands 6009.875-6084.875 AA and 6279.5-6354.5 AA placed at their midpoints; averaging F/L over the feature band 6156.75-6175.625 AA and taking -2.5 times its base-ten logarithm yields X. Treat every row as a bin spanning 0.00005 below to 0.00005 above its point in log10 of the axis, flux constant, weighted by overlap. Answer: 0.31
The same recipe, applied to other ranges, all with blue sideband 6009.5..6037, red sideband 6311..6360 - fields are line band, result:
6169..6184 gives 0.22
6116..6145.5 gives -0.02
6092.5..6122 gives -0.01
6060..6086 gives -0.05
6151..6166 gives 0.22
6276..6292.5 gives 0.20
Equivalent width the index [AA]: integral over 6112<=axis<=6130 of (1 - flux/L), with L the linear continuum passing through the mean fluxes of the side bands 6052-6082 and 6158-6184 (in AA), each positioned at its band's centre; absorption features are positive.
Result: -1.69 AA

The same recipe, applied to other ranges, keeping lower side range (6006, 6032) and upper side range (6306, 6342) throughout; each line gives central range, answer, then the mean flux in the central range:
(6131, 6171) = 2.7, 8.42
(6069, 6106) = -1.5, 9.26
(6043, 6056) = -1.1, 9.57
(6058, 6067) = -0.2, 9.07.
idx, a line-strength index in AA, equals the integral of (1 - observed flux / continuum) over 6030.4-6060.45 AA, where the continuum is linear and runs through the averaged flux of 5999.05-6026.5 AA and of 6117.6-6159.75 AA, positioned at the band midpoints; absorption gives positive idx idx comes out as -1.57 AA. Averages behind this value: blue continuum 8.66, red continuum 9.09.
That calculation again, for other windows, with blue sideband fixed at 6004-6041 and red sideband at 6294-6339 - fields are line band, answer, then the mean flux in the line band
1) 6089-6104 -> -0.5 AA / 9.1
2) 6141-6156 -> -0.8 AA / 9.38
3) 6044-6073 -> -2.0 AA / 9.4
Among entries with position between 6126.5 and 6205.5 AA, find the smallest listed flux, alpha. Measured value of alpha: 5.959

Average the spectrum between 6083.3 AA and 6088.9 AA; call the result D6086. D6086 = 9.05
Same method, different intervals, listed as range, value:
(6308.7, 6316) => 9.06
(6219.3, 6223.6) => 6.47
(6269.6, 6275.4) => 7.72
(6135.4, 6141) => 9.42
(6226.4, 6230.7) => 6.03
